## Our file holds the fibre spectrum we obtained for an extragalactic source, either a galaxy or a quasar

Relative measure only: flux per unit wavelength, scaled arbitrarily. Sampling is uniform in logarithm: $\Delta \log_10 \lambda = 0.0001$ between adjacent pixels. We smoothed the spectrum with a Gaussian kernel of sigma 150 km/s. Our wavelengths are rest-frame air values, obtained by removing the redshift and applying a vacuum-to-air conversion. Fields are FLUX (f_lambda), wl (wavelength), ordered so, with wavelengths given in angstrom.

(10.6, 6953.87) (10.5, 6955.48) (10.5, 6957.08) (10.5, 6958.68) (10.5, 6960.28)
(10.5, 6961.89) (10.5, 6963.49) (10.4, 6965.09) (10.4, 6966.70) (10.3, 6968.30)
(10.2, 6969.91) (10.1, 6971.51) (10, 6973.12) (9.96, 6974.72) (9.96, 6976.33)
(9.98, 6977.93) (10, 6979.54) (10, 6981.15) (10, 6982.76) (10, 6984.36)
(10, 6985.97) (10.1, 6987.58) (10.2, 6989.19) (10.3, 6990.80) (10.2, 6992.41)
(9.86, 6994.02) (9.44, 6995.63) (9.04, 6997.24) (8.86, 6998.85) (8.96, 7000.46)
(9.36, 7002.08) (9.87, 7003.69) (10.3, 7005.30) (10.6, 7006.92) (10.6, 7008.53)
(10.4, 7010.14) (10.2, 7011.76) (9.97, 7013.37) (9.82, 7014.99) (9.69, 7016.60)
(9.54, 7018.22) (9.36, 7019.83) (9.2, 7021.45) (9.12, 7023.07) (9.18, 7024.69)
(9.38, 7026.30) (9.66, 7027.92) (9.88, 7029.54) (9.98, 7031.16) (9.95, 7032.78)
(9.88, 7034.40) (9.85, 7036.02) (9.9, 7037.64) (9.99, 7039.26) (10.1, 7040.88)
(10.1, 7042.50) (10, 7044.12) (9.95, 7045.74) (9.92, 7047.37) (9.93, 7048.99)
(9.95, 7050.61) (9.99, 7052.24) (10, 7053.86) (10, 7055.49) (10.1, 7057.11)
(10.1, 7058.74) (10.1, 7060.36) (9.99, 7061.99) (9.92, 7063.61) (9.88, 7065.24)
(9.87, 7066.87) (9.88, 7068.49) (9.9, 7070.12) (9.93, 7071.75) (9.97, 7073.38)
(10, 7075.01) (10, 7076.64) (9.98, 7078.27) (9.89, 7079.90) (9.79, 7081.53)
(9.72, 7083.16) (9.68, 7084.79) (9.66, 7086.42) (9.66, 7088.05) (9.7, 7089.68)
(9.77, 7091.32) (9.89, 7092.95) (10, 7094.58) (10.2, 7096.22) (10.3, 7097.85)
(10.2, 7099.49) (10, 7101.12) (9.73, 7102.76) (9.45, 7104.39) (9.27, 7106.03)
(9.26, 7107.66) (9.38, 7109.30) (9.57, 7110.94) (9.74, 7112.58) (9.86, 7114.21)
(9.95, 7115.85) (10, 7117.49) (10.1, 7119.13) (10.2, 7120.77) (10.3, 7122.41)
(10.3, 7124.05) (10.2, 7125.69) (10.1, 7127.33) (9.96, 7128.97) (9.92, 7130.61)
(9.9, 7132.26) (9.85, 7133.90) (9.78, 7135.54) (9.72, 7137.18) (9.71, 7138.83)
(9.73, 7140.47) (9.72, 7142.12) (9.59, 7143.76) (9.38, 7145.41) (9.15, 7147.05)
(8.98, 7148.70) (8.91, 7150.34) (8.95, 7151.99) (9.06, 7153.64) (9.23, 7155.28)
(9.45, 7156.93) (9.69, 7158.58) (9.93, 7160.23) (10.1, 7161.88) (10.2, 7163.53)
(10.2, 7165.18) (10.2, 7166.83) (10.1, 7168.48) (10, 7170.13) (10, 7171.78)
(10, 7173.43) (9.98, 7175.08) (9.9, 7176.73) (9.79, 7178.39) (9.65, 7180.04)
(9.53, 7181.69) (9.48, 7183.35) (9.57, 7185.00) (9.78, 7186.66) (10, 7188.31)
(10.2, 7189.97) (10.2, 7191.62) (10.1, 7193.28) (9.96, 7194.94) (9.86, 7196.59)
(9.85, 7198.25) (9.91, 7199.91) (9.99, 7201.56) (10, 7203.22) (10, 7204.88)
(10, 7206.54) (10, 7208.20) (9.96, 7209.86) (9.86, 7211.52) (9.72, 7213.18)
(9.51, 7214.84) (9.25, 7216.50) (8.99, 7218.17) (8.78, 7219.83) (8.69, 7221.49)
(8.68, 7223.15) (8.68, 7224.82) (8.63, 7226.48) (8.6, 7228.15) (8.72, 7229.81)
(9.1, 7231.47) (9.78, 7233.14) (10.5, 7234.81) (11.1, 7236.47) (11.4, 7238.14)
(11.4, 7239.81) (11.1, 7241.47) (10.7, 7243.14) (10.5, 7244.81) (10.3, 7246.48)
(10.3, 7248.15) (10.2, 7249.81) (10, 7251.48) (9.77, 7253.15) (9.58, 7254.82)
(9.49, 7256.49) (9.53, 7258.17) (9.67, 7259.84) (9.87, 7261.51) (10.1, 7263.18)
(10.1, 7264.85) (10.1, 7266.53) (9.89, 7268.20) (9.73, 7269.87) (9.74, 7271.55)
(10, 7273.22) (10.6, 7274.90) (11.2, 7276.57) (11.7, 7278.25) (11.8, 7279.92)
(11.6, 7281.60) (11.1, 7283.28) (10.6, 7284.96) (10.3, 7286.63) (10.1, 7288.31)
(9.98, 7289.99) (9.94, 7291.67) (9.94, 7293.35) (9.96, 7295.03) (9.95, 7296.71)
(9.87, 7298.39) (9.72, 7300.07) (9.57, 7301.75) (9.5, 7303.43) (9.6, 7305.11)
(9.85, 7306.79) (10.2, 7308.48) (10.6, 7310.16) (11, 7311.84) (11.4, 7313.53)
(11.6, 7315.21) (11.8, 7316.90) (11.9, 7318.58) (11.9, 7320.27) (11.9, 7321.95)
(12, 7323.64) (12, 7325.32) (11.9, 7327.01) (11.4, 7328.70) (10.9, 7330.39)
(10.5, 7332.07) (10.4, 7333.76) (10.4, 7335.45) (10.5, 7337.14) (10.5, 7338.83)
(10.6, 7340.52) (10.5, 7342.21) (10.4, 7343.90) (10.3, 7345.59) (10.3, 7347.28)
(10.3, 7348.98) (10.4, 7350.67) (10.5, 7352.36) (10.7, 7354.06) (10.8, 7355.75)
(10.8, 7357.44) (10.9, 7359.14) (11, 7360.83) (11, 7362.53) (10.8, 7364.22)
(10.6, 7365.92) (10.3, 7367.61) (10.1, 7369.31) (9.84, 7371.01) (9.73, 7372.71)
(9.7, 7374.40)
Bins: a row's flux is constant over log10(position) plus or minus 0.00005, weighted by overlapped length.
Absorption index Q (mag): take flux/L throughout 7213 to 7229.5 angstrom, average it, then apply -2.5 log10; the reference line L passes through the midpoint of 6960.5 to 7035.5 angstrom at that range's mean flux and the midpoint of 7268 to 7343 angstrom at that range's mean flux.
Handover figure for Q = 0.17 mag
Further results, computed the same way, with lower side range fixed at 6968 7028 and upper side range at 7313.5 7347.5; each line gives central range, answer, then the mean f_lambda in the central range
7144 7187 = 0.09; 9.66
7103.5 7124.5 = 0.05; 9.79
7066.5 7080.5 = 0.02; 9.94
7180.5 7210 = 0.07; 9.91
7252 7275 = 0.11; 9.85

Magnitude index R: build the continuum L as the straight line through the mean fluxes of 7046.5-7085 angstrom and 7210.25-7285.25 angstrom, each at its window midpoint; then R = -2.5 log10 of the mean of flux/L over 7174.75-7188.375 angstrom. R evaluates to 0.03 mag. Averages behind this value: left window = 9.94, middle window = 9.72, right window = 10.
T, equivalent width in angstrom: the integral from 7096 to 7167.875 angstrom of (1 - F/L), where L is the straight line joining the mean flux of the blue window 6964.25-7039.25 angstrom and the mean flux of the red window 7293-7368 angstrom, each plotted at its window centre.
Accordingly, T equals 3.1 angstrom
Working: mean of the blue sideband 9.87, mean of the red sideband 10.7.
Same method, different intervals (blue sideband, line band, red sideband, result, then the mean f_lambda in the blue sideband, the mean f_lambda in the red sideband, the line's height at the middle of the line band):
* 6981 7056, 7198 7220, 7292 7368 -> 1.3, 9.84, 10.7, 10.4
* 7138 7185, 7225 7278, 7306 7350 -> 1.6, 9.66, 11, 10.4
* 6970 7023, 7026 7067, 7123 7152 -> -0.6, 9.87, 9.68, 9.8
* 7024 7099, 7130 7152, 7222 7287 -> 1.0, 9.9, 10.2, 10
